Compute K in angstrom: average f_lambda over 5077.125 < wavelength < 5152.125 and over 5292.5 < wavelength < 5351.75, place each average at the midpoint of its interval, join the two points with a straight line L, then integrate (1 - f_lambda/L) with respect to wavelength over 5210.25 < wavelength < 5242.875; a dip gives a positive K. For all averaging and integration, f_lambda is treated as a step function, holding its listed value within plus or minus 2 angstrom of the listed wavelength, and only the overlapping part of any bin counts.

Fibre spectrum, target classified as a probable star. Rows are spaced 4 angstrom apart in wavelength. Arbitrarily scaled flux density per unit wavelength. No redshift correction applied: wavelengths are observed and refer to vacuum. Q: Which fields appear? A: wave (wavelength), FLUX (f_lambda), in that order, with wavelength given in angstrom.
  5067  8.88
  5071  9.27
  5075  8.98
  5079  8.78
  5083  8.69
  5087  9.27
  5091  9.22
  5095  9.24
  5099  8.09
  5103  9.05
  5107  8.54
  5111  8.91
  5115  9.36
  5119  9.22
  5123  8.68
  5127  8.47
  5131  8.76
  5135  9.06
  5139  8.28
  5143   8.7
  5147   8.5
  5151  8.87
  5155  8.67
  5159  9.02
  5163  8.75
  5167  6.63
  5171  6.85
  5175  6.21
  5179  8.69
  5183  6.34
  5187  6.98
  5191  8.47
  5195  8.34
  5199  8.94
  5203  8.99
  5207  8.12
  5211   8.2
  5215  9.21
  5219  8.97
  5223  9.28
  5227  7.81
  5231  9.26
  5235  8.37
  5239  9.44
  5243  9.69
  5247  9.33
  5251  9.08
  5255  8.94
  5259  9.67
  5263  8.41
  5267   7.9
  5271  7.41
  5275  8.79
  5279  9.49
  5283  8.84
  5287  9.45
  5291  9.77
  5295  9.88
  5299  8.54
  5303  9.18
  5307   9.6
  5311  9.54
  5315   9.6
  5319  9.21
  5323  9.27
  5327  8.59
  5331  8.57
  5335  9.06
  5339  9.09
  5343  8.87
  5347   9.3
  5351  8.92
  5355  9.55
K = 0.4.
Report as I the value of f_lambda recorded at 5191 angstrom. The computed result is 8.47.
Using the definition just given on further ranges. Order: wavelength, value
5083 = 8.69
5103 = 9.05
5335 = 9.06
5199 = 8.94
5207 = 8.12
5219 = 8.97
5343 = 8.87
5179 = 8.69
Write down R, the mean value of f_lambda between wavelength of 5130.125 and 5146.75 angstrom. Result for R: 8.67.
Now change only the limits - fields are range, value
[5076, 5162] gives 8.83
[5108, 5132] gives 8.89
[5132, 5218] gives 8.2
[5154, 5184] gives 7.65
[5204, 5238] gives 8.69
